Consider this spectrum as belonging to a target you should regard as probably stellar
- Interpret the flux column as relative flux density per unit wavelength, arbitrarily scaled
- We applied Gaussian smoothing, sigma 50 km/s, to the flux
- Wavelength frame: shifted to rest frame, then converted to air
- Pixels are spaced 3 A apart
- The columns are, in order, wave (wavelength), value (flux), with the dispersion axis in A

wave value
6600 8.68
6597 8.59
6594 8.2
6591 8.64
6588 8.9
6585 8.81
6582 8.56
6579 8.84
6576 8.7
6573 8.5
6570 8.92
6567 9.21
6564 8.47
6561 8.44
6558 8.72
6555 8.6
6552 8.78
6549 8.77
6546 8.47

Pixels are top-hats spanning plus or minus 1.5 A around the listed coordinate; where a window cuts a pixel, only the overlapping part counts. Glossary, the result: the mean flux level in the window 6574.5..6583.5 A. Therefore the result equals 8.7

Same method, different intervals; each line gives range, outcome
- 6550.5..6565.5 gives 8.6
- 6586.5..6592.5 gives 8.77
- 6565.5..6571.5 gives 9.06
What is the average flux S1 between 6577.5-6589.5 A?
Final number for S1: 8.78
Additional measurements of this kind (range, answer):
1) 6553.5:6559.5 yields 8.66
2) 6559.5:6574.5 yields 8.71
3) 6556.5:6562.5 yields 8.58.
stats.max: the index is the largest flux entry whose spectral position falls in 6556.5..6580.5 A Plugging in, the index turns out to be 9.21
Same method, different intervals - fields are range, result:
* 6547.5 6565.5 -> 8.78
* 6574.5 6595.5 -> 8.9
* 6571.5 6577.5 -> 8.7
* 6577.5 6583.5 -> 8.84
